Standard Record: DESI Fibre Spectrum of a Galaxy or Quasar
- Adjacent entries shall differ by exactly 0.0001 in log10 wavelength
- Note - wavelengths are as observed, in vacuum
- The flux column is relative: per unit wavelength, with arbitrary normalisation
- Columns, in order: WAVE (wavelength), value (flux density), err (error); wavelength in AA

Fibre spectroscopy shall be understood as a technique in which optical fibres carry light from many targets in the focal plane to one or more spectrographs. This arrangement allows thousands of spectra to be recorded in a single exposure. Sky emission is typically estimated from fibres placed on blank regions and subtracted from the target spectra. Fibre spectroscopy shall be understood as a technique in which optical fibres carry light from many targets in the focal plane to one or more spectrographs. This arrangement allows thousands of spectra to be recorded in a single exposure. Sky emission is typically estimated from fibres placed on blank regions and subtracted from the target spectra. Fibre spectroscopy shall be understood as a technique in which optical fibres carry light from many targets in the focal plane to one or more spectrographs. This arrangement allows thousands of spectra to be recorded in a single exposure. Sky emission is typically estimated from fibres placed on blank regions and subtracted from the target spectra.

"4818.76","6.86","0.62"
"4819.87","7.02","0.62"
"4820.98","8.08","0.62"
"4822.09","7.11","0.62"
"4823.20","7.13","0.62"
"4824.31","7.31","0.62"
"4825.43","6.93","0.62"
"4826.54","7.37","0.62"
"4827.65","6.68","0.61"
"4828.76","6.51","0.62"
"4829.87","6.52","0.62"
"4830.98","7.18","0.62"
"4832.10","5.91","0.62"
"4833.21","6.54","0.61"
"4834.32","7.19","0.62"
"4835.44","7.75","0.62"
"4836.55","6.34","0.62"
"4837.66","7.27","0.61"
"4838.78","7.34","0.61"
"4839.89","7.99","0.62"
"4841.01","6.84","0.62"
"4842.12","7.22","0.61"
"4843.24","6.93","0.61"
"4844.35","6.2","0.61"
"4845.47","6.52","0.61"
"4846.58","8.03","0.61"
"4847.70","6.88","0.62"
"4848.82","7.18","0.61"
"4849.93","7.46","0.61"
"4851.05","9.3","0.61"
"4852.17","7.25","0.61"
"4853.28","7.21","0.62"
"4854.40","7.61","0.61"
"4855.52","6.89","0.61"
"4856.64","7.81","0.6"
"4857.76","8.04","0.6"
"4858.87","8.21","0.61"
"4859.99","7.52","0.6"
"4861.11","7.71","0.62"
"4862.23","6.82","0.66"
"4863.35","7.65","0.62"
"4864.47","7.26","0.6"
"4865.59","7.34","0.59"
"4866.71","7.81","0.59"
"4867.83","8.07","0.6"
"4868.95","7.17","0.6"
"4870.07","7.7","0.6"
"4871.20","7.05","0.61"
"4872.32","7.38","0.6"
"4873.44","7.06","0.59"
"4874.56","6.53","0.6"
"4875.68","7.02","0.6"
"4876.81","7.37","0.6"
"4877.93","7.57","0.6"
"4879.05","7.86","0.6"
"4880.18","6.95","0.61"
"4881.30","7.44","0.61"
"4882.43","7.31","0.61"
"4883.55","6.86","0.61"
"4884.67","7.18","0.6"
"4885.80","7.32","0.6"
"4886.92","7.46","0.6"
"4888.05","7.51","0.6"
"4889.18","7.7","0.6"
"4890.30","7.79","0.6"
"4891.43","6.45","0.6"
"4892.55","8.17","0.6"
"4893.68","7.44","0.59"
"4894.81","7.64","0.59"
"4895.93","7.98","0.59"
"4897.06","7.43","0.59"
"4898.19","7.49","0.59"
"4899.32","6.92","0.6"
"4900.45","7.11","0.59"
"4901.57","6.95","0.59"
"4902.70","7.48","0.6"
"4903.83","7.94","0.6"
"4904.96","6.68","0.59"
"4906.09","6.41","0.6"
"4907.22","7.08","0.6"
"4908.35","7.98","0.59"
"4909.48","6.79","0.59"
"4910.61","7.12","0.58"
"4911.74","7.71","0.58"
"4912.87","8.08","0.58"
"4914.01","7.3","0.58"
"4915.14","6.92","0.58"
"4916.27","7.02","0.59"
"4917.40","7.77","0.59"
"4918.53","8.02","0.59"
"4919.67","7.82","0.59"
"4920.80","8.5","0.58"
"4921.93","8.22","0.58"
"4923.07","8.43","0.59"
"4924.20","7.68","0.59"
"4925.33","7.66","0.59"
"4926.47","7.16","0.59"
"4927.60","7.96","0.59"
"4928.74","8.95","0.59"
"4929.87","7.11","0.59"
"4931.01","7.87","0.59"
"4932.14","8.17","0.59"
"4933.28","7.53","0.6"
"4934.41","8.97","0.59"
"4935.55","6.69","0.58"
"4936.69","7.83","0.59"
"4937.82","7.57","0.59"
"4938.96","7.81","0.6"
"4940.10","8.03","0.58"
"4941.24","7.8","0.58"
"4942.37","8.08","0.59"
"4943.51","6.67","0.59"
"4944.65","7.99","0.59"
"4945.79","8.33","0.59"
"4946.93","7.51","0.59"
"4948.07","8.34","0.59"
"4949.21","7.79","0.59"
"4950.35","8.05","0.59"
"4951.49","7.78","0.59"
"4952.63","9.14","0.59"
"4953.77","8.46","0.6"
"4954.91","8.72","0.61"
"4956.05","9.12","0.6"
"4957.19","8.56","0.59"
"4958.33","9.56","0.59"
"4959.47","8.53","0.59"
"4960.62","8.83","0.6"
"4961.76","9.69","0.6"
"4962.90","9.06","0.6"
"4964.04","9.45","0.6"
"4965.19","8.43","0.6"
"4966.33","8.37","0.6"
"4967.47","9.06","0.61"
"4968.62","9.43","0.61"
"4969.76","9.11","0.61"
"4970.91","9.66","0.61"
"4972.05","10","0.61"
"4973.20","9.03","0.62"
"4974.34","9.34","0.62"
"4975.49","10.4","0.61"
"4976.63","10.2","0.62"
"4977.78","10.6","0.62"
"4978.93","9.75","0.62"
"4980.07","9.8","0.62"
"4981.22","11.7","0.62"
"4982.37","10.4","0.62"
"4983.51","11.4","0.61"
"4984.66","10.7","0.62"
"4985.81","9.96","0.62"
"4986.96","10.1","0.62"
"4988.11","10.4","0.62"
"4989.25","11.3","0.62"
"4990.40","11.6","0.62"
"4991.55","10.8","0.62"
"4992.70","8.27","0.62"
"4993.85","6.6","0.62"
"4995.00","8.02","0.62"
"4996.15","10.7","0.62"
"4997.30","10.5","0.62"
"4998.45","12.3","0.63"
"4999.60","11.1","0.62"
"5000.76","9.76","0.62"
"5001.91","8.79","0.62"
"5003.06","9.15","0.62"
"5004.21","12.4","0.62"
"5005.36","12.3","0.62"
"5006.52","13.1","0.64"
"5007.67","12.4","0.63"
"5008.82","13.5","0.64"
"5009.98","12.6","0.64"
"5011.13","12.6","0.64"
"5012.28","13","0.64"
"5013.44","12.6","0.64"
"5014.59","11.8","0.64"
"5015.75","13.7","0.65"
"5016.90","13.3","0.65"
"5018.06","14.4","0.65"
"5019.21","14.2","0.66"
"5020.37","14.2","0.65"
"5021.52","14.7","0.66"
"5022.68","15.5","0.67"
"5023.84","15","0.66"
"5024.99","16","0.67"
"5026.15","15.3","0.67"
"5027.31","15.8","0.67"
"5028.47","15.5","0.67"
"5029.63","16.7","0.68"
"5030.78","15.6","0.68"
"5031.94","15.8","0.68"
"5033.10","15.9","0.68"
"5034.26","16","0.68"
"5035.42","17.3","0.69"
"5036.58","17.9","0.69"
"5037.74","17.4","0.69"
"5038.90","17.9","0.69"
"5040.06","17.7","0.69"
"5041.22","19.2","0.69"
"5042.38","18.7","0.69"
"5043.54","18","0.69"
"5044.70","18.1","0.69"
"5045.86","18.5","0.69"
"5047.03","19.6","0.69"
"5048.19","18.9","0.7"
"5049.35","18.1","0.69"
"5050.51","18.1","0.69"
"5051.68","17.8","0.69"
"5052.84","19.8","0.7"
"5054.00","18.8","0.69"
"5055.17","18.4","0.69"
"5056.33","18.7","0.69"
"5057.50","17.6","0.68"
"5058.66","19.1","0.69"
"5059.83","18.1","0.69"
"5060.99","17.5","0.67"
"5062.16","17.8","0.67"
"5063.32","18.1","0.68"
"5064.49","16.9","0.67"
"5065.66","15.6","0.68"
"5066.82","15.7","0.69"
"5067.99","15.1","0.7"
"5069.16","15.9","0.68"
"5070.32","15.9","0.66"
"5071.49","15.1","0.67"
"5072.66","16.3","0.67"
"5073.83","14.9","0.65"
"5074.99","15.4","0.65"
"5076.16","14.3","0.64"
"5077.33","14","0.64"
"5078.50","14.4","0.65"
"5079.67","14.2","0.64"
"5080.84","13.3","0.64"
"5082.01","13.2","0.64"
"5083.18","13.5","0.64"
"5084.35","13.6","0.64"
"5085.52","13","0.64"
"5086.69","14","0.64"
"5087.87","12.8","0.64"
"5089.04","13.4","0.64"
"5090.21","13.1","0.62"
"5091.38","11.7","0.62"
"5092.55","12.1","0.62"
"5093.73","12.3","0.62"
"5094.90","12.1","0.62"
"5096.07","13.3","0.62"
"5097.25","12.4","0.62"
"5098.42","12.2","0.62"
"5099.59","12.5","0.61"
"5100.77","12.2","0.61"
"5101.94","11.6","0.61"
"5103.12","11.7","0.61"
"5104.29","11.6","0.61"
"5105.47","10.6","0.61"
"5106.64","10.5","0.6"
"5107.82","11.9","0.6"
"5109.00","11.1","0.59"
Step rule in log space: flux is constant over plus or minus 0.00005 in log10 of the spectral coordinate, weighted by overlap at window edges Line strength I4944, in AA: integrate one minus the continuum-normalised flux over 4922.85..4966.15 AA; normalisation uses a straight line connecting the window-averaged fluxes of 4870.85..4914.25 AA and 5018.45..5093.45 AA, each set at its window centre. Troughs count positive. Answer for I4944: 8.2 AA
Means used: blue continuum 7.32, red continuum 16.1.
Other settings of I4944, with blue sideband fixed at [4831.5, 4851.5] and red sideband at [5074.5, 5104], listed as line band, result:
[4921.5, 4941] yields 3.0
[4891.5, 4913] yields 3.1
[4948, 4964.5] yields 1.9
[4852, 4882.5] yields 1.3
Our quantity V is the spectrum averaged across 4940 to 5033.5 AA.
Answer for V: 10.9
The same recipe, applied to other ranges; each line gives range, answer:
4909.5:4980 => 8.37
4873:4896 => 7.35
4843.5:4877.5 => 7.4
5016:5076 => 16.8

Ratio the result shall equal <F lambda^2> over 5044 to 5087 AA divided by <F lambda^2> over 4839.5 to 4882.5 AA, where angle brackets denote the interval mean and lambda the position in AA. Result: 2.41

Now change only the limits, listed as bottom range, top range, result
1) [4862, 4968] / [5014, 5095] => 2.16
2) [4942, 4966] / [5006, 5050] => 1.91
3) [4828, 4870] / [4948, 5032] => 1.61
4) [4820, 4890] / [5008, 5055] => 2.38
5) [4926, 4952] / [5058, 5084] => 2.11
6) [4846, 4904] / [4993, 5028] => 1.77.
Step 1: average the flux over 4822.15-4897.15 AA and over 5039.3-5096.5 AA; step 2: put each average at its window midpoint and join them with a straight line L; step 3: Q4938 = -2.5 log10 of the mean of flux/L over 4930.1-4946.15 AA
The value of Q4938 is 0.33 mag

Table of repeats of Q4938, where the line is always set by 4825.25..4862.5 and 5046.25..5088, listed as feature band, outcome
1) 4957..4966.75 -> 0.315 mag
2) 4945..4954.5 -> 0.370 mag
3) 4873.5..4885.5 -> 0.199 mag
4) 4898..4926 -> 0.312 mag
